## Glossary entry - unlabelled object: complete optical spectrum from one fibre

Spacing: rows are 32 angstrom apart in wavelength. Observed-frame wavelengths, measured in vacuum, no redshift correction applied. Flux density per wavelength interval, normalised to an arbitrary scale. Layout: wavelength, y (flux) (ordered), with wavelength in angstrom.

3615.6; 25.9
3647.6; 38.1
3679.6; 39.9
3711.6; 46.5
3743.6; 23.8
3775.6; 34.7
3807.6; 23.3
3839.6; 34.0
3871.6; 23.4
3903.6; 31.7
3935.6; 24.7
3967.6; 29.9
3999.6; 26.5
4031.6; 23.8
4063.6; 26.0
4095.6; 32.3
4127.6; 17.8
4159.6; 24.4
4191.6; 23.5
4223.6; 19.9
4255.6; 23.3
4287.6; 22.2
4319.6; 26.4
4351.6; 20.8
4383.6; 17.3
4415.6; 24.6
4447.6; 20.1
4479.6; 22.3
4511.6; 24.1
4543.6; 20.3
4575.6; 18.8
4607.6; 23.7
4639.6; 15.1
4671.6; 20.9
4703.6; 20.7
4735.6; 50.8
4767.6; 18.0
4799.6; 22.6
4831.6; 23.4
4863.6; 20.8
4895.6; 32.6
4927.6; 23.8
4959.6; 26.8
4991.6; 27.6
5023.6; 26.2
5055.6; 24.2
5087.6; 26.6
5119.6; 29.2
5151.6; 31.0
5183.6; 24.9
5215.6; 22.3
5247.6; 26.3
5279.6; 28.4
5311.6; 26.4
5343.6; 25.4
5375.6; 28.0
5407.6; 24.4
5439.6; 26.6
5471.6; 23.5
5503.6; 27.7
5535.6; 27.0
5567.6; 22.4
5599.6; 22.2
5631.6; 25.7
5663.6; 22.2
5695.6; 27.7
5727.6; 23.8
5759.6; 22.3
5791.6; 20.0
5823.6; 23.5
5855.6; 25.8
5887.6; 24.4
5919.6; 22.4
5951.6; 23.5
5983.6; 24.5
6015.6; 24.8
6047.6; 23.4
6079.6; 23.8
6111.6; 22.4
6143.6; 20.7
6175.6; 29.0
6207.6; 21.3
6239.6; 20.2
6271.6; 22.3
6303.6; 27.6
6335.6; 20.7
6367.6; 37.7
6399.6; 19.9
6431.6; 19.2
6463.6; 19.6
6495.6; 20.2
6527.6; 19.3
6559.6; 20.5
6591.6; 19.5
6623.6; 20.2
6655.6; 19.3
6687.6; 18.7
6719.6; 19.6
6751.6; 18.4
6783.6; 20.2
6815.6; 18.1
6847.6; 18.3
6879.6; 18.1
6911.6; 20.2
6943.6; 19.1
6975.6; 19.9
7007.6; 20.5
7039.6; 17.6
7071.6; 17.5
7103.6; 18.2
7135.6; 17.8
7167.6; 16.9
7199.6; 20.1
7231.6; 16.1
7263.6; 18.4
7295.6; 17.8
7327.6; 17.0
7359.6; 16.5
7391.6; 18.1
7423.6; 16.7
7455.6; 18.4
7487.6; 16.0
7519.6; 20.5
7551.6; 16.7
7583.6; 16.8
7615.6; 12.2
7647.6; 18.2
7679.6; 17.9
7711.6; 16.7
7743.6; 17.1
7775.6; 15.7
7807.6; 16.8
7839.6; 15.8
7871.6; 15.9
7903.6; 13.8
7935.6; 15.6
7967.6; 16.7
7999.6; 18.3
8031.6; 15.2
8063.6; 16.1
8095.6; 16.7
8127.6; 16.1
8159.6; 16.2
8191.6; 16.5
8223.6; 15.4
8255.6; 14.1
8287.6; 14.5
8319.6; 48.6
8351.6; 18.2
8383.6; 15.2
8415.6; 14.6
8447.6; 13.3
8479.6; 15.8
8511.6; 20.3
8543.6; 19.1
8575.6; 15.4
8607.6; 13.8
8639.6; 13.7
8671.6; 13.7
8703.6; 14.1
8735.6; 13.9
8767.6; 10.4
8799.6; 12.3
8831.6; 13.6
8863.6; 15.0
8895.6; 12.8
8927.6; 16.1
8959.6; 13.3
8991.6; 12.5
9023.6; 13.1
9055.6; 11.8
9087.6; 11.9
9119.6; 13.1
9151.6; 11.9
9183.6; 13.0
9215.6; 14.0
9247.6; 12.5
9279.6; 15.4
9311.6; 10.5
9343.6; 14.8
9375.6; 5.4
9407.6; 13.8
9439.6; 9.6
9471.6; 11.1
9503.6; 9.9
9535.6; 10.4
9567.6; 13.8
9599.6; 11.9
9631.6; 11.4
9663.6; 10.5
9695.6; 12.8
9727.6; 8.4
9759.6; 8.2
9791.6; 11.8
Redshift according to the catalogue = 0.27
